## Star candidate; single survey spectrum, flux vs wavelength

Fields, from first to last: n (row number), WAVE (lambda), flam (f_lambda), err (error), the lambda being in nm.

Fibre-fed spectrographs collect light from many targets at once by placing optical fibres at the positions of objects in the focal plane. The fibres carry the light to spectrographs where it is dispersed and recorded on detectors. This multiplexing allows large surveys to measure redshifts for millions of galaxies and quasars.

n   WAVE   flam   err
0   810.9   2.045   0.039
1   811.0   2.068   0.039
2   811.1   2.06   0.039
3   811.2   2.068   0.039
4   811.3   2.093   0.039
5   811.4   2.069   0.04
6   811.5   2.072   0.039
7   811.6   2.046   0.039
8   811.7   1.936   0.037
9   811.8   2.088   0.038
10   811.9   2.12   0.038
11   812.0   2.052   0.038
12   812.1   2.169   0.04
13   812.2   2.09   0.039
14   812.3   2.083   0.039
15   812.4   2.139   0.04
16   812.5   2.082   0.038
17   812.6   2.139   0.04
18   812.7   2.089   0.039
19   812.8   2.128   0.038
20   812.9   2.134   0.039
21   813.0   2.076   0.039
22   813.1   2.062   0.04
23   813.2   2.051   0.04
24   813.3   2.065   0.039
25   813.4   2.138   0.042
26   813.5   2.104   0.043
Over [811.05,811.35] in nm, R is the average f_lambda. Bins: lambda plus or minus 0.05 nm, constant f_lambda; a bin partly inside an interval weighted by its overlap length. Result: 2.07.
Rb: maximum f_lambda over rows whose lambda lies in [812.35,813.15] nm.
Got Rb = 2.139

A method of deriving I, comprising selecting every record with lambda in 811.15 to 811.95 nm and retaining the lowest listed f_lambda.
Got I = 1.936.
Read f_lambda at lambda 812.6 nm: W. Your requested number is 2.139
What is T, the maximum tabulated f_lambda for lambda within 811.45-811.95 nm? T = 2.12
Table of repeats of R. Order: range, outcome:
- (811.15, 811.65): 2.07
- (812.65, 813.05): 2.11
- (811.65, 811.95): 2.05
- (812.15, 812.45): 2.1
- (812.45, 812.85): 2.11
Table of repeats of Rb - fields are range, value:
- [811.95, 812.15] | 2.169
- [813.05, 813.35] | 2.065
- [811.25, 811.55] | 2.093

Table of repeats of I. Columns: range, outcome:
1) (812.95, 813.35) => 2.051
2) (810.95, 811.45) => 2.06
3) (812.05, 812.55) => 2.082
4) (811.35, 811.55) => 2.069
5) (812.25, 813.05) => 2.076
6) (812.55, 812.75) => 2.089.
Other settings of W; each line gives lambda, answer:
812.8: 2.128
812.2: 2.09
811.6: 2.046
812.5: 2.082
